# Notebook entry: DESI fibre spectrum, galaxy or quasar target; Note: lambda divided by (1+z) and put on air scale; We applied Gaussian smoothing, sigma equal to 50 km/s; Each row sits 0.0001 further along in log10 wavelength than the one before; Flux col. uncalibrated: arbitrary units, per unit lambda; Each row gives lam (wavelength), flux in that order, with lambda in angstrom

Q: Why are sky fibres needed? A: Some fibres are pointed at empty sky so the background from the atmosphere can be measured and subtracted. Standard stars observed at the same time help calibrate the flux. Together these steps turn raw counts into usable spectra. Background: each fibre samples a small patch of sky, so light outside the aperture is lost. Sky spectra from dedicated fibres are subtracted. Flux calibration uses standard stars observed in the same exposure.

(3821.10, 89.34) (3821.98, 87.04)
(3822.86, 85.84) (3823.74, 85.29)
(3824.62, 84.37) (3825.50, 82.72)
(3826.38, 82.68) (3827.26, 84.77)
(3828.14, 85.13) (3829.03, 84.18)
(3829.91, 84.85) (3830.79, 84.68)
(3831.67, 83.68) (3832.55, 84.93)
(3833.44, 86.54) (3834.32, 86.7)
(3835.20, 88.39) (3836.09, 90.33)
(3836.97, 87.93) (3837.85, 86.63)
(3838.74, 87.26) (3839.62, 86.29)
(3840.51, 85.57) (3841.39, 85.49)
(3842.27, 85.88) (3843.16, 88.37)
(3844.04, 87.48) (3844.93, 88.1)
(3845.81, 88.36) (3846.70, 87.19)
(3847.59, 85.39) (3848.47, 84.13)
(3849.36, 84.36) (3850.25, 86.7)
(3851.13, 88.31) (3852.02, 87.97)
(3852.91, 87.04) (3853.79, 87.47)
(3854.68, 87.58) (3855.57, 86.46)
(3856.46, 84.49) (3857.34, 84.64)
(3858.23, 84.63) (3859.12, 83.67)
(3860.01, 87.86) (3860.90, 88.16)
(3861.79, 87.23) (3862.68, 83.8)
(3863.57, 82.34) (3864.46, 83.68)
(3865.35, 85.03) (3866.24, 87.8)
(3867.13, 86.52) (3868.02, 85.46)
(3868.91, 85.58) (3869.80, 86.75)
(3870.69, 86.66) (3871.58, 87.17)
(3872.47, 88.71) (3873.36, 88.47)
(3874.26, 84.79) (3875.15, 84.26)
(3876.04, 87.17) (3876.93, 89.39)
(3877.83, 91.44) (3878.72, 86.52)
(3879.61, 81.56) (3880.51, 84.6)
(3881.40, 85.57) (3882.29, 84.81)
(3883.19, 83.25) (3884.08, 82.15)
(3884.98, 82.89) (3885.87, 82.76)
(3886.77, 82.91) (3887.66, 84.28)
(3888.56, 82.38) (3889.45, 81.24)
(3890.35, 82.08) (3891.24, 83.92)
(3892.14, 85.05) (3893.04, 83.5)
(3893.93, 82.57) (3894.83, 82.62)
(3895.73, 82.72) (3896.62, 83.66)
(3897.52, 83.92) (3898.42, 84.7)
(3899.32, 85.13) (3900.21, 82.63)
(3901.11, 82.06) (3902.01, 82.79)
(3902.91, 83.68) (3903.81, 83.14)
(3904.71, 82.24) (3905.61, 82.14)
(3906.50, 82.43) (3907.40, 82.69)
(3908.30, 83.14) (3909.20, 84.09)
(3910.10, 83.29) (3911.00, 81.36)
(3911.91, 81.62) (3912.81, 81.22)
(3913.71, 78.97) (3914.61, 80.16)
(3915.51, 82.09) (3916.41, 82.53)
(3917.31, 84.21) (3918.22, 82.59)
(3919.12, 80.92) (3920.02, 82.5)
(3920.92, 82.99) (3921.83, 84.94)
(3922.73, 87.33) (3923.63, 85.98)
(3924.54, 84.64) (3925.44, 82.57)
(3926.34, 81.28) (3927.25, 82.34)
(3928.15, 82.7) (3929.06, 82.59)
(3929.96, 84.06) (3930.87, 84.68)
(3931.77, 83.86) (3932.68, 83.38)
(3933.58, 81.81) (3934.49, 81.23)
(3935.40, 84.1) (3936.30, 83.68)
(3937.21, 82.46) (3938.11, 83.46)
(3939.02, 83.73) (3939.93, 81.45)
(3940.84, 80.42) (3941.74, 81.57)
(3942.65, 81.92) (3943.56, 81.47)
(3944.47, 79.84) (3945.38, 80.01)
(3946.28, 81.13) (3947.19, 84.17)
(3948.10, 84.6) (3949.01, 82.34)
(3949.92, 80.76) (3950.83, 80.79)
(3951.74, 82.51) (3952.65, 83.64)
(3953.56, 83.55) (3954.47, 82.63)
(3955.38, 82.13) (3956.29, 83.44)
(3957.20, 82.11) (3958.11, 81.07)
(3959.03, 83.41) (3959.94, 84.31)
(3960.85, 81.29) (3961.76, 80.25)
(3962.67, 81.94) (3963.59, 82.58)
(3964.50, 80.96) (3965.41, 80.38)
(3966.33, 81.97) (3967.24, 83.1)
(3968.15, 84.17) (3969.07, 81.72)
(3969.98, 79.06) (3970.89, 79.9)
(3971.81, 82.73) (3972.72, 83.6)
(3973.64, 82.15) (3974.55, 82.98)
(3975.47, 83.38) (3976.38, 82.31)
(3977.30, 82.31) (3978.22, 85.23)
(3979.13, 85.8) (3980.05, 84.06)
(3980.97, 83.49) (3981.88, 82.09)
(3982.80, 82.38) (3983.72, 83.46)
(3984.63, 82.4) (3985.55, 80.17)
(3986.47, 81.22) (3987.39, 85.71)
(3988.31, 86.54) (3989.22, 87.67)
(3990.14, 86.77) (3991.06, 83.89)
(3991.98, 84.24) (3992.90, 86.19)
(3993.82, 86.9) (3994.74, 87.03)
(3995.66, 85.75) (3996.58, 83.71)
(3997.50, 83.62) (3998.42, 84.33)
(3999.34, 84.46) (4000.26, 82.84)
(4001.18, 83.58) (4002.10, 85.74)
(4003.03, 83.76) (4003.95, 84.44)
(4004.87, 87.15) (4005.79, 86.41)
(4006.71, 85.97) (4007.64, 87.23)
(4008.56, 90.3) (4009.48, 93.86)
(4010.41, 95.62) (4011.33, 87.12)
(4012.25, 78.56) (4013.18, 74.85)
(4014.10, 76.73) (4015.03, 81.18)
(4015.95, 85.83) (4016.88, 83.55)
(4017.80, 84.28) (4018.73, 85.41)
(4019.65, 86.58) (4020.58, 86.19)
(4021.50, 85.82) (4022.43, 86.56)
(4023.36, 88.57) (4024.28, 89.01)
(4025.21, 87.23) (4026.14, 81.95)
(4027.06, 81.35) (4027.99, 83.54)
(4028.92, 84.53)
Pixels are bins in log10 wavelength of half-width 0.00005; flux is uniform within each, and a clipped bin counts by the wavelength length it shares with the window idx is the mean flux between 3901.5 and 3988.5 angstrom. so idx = 82.6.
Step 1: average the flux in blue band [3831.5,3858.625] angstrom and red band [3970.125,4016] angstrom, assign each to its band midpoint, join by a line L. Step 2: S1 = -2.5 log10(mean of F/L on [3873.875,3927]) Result 0.030 mag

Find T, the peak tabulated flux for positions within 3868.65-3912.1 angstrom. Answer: 91.44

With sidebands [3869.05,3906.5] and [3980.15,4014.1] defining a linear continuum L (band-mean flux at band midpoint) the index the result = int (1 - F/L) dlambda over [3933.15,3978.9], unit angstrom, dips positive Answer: 1.3 angstrom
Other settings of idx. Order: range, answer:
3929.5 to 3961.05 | 82.5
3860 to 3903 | 84.8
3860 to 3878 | 86.5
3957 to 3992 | 82.9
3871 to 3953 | 83.3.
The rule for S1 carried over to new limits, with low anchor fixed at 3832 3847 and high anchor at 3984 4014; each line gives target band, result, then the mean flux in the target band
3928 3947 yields 0.05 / 82.4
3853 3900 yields 0.02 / 85.1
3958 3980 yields 0.04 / 82.4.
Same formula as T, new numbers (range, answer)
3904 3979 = 87.33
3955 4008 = 87.67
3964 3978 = 84.17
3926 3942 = 84.68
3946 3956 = 84.6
